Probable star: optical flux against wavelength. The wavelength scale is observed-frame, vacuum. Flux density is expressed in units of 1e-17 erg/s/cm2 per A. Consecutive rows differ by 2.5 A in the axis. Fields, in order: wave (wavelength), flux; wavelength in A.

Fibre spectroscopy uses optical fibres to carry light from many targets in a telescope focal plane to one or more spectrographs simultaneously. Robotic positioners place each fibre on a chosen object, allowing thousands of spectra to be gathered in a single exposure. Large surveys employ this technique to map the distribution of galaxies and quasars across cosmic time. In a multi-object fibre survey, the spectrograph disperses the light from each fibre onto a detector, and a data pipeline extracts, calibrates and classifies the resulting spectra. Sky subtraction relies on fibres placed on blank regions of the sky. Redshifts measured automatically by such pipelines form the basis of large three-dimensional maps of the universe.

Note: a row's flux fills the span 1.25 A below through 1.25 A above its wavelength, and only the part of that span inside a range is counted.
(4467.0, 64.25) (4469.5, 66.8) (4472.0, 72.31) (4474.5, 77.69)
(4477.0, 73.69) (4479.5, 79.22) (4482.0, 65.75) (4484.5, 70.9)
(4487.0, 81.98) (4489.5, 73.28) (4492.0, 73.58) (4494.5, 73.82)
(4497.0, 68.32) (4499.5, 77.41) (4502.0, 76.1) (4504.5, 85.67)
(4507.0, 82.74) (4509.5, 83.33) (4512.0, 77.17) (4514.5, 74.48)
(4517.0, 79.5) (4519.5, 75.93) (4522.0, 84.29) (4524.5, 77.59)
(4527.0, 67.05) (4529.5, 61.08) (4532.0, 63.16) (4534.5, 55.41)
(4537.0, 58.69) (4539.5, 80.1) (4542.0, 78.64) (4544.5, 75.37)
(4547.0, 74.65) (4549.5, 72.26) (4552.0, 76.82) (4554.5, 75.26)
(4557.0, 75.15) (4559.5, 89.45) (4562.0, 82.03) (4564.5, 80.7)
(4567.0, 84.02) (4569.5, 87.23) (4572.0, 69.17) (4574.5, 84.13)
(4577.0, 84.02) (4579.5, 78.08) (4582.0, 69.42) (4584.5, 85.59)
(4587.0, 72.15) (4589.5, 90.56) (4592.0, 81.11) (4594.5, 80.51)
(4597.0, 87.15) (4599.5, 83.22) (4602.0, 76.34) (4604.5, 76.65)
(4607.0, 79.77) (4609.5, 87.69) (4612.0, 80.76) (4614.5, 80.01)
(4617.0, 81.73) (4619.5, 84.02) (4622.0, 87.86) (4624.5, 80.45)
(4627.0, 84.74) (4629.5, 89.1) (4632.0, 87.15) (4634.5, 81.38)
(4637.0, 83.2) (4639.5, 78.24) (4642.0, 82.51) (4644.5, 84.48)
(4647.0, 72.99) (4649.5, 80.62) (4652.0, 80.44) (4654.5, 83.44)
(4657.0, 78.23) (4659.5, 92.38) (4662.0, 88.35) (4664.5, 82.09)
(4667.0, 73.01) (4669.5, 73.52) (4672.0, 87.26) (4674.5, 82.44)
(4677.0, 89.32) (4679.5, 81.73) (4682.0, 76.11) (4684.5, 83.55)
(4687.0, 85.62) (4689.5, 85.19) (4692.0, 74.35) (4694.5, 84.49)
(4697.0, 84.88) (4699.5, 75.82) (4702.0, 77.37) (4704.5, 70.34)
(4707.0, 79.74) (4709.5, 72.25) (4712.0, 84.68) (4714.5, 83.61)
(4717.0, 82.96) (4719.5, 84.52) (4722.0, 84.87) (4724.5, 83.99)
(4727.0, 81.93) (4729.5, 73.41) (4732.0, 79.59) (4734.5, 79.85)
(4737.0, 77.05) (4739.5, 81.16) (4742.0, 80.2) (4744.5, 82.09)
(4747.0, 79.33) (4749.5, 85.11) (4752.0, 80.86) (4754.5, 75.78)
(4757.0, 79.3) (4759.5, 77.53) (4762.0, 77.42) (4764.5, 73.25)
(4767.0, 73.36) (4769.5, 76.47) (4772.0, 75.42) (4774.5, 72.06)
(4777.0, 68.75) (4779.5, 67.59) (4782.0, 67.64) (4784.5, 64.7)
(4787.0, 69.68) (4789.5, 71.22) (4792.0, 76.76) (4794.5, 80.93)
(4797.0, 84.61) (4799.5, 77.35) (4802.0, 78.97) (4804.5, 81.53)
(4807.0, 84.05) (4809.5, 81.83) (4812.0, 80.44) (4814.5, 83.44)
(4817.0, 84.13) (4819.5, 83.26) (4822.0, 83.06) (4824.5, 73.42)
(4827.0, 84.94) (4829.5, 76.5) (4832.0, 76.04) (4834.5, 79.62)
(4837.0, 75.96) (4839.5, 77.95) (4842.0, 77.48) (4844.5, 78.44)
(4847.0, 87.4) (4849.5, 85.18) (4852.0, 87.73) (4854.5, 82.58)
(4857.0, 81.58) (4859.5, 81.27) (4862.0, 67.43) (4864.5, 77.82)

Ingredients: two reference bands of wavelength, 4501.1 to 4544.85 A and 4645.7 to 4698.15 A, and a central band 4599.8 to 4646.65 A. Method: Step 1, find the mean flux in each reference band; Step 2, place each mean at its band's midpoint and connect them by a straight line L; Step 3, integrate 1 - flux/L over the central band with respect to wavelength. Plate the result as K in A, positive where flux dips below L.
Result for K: -1.8 A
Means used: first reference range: 74.2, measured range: 82.4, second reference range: 81.9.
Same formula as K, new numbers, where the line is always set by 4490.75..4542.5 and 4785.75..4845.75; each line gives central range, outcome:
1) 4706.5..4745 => -1.54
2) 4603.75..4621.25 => -1.44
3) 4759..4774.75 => 0.65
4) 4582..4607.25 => -1.83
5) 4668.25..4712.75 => -1.98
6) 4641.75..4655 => -0.73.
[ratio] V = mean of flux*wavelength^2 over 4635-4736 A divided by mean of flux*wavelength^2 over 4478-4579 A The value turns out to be 1.1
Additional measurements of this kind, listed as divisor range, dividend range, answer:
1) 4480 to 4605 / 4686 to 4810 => 1.11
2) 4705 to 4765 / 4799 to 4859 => 1.05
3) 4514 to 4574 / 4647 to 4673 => 1.14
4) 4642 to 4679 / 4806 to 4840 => 1.05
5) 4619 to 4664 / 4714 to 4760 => 1.01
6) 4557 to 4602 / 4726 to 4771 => 1.04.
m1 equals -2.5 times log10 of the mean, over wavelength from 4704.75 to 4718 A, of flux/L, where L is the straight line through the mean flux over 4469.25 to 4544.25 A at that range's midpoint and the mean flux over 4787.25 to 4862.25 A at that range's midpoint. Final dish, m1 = -0.03 mag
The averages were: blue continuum 74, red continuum 80.2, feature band 79.8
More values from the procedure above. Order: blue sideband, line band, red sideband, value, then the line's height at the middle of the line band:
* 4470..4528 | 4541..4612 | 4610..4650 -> 0.00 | 79.9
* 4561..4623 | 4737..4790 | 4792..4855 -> 0.08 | 81.1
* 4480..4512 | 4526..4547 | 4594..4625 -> 0.16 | 78.3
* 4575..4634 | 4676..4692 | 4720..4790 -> -0.05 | 79.2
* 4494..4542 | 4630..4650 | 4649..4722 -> -0.03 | 79.4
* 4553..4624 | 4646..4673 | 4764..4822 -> -0.02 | 79.6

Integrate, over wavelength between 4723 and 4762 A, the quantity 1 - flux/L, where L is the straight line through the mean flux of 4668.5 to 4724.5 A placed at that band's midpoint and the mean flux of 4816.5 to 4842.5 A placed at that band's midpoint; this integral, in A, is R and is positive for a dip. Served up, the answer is 0.4 A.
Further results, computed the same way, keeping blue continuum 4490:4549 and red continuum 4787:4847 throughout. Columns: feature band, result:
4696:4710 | 0.1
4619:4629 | -1.1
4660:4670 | -0.5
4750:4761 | 0.0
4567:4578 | -0.9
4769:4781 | 1.1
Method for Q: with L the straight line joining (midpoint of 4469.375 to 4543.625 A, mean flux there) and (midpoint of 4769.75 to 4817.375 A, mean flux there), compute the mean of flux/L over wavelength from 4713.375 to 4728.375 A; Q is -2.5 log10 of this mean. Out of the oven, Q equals -0.11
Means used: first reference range 74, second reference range 76.2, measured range 83.6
